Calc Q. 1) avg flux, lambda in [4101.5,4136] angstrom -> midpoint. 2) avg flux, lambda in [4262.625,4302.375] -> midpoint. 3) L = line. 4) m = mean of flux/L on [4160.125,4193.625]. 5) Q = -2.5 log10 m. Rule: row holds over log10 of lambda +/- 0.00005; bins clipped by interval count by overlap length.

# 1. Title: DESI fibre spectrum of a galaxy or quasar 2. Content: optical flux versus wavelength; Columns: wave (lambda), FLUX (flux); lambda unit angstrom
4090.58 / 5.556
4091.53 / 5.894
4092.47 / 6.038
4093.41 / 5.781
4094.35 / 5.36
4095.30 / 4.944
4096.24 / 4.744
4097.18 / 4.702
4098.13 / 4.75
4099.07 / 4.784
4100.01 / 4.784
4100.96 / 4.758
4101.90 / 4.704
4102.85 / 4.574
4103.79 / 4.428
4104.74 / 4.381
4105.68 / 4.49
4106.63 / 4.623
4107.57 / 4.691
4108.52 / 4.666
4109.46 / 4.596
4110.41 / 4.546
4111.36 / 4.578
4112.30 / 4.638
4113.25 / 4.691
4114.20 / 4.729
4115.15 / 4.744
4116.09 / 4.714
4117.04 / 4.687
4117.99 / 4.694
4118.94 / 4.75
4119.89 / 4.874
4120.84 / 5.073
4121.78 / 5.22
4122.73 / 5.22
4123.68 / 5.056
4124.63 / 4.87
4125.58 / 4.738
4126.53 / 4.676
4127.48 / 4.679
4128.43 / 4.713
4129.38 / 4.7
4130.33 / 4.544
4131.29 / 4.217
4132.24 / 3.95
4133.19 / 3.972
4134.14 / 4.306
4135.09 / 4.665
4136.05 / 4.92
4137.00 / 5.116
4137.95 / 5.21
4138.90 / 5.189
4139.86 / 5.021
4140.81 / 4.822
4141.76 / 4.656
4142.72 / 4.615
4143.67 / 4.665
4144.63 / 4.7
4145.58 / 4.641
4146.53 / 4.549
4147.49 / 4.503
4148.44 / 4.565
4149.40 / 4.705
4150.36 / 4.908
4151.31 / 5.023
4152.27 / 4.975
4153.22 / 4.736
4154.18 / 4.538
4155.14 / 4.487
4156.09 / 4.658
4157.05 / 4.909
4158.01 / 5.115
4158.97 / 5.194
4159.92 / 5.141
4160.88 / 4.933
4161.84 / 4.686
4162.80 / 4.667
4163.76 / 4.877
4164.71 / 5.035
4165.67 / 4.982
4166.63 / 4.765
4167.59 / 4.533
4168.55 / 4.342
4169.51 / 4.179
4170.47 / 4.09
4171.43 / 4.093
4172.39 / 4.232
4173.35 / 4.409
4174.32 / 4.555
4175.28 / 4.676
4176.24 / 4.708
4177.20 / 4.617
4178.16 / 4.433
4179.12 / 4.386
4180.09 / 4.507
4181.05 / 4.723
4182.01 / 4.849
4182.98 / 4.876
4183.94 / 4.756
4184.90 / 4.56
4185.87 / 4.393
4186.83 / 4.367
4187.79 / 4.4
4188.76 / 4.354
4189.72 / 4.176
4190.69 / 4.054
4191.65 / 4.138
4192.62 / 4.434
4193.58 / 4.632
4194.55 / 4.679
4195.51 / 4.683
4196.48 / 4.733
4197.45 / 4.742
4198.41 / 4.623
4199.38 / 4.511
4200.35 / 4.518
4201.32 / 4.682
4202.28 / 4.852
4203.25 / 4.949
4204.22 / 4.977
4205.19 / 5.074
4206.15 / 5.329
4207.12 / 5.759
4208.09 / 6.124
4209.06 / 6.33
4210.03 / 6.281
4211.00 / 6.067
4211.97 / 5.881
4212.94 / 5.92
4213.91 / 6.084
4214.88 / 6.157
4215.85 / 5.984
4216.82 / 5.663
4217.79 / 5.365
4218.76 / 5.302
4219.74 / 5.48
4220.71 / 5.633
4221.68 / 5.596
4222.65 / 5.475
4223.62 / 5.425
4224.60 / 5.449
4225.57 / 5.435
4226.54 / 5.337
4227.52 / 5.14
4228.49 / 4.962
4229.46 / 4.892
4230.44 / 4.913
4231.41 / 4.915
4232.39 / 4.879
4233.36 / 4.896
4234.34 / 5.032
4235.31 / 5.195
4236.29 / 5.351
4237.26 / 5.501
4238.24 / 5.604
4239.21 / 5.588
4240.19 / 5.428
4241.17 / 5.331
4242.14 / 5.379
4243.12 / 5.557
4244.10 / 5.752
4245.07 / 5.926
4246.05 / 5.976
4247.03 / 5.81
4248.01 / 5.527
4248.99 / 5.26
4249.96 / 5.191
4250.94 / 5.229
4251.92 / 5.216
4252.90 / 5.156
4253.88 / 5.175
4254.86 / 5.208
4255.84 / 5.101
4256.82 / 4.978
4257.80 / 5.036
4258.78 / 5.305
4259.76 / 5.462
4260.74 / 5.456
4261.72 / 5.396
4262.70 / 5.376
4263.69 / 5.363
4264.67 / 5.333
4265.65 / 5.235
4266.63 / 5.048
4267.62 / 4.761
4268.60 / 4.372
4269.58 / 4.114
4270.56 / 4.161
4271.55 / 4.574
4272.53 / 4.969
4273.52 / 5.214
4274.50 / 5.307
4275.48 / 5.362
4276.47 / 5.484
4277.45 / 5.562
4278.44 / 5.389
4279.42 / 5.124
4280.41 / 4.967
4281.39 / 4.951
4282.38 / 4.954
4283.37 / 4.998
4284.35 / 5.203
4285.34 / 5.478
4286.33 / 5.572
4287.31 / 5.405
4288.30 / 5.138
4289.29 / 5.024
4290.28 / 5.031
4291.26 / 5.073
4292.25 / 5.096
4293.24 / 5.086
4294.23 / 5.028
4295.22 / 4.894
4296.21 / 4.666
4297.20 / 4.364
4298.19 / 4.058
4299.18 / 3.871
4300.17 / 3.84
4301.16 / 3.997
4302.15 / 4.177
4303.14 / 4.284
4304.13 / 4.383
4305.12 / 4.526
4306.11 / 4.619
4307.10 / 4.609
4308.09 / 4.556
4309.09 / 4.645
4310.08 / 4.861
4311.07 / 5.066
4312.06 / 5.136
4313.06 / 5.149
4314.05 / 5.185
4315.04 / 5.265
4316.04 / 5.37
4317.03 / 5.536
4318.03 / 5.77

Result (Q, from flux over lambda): 0.05 mag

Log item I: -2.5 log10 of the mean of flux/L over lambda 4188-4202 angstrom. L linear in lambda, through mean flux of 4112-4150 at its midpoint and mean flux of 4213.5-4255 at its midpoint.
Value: 0.15 mag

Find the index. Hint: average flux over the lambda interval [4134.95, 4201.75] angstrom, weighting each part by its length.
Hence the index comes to 4.65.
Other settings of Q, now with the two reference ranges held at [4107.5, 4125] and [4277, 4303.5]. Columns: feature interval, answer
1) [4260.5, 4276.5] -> -0.03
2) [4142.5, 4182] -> 0.03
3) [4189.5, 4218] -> -0.08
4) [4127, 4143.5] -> 0.03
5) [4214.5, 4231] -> -0.12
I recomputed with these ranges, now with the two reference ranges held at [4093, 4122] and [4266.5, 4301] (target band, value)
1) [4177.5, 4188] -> 0.06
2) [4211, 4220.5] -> -0.19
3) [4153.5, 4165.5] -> -0.01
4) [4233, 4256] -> -0.11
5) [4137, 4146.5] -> -0.01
